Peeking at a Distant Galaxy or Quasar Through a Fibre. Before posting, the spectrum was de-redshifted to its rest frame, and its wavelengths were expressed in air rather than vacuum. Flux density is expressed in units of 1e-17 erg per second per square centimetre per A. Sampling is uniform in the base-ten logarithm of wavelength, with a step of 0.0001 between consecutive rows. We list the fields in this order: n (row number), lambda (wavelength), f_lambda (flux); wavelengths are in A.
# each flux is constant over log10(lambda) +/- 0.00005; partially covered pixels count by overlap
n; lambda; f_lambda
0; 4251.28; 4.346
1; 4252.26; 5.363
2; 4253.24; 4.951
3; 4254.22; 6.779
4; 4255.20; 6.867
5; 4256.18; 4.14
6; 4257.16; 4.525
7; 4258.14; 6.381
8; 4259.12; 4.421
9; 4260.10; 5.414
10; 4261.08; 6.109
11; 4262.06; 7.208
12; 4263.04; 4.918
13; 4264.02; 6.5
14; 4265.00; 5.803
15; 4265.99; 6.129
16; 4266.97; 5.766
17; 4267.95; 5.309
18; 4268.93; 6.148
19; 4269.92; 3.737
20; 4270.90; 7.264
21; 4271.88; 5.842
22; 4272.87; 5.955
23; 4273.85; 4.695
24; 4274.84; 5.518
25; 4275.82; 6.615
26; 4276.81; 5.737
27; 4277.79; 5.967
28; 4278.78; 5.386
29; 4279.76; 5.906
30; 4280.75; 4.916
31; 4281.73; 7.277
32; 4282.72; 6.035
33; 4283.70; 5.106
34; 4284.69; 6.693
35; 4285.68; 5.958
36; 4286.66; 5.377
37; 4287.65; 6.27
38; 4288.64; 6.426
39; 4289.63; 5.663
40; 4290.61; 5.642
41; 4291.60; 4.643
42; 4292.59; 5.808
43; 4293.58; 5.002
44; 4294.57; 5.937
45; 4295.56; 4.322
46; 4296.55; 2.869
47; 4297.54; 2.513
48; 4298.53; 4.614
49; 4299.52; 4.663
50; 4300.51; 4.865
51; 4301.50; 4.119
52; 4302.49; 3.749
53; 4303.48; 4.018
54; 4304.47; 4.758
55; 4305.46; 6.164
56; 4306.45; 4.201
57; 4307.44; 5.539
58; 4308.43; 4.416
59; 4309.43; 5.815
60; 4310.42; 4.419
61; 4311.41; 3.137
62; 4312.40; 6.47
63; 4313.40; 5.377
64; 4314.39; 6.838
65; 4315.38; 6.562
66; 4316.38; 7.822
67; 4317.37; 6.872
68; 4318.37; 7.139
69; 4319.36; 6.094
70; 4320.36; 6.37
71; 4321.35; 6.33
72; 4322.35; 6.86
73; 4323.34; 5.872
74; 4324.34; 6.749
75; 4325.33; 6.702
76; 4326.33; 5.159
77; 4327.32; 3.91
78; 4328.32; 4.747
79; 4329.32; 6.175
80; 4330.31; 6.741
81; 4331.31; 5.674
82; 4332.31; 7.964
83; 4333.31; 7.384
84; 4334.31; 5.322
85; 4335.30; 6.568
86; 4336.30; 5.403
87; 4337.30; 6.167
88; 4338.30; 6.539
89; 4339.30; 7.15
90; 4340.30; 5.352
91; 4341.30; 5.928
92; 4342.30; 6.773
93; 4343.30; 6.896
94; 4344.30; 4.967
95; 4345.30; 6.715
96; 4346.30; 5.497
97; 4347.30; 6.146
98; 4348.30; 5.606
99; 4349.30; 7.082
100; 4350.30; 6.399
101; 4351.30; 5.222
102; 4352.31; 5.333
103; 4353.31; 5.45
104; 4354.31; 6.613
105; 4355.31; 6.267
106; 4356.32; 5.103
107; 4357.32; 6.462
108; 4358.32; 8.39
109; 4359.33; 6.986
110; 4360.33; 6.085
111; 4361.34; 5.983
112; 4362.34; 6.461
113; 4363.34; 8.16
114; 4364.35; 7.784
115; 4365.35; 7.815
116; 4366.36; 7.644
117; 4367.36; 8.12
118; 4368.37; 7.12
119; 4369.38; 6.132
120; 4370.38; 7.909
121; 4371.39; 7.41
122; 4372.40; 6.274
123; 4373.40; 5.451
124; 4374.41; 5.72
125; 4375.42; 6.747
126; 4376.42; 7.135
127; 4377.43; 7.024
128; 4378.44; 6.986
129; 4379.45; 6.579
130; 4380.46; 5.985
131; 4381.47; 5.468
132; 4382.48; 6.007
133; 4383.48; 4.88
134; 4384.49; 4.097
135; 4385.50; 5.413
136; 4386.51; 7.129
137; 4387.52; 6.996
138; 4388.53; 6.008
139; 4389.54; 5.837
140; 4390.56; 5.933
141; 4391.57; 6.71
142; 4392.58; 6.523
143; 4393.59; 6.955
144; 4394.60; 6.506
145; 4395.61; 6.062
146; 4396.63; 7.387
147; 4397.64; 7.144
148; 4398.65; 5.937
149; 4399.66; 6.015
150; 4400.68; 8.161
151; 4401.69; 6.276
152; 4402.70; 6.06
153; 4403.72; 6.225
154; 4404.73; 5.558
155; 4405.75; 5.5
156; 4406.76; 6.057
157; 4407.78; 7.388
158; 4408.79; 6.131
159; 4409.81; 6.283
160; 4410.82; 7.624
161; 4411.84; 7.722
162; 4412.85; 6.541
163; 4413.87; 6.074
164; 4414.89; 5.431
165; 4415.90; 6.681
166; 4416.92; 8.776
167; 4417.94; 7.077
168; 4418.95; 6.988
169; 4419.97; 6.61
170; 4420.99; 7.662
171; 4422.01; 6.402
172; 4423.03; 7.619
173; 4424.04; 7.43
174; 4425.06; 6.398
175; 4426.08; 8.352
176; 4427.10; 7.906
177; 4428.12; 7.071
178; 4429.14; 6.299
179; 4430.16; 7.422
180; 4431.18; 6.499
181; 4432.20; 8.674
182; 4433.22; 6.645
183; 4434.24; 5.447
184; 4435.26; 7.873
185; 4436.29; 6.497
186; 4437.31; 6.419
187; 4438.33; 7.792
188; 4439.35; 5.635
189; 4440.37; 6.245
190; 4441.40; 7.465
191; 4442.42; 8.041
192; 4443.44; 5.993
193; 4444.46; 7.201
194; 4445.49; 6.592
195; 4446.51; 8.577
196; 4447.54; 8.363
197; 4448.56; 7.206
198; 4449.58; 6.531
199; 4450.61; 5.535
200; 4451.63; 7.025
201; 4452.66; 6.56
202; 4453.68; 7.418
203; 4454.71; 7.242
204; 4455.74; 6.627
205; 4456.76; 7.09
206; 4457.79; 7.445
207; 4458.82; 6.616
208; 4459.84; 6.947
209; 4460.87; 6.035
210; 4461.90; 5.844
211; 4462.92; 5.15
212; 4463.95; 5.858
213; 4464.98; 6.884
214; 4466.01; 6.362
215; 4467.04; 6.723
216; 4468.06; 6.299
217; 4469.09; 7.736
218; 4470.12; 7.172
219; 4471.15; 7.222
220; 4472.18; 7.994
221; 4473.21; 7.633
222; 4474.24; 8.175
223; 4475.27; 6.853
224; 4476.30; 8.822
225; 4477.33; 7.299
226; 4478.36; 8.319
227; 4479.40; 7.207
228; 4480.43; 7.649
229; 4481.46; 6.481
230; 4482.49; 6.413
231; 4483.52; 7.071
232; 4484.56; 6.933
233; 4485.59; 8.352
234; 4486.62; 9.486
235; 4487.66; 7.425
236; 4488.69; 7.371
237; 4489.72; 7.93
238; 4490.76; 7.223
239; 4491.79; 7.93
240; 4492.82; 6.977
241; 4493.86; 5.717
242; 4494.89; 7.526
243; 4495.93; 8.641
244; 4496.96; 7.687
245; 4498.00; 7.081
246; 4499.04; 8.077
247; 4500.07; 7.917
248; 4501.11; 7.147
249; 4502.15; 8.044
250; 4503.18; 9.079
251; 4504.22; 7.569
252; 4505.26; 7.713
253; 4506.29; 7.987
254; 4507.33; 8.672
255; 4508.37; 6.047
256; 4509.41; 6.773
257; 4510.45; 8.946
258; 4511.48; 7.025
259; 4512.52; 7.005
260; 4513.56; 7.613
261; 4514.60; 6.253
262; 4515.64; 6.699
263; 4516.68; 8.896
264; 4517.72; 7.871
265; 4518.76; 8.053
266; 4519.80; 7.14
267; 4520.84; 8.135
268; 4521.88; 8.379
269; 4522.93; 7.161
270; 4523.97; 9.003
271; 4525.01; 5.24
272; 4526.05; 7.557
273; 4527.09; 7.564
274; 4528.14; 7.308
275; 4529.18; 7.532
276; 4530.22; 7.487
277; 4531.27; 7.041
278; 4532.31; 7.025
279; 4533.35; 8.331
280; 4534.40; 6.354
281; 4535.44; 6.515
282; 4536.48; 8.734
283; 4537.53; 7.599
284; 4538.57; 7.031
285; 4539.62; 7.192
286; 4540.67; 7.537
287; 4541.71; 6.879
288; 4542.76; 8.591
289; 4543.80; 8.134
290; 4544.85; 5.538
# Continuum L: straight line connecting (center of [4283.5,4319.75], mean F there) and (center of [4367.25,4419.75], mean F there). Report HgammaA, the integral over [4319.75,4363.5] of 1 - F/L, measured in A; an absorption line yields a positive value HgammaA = -2.9 A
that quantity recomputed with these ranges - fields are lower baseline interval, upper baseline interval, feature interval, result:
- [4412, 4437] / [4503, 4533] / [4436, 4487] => 1.18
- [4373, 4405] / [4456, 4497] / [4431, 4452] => -0.41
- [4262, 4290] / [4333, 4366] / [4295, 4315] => 4.61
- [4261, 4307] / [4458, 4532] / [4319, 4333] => -0.77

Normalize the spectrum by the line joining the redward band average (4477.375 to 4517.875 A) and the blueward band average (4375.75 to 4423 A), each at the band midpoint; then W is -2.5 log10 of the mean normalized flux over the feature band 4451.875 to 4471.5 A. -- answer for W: 0.07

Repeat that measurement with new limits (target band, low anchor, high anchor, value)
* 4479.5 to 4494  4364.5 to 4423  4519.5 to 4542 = -0.04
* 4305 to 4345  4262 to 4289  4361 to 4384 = 0.05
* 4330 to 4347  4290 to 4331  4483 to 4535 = -0.11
